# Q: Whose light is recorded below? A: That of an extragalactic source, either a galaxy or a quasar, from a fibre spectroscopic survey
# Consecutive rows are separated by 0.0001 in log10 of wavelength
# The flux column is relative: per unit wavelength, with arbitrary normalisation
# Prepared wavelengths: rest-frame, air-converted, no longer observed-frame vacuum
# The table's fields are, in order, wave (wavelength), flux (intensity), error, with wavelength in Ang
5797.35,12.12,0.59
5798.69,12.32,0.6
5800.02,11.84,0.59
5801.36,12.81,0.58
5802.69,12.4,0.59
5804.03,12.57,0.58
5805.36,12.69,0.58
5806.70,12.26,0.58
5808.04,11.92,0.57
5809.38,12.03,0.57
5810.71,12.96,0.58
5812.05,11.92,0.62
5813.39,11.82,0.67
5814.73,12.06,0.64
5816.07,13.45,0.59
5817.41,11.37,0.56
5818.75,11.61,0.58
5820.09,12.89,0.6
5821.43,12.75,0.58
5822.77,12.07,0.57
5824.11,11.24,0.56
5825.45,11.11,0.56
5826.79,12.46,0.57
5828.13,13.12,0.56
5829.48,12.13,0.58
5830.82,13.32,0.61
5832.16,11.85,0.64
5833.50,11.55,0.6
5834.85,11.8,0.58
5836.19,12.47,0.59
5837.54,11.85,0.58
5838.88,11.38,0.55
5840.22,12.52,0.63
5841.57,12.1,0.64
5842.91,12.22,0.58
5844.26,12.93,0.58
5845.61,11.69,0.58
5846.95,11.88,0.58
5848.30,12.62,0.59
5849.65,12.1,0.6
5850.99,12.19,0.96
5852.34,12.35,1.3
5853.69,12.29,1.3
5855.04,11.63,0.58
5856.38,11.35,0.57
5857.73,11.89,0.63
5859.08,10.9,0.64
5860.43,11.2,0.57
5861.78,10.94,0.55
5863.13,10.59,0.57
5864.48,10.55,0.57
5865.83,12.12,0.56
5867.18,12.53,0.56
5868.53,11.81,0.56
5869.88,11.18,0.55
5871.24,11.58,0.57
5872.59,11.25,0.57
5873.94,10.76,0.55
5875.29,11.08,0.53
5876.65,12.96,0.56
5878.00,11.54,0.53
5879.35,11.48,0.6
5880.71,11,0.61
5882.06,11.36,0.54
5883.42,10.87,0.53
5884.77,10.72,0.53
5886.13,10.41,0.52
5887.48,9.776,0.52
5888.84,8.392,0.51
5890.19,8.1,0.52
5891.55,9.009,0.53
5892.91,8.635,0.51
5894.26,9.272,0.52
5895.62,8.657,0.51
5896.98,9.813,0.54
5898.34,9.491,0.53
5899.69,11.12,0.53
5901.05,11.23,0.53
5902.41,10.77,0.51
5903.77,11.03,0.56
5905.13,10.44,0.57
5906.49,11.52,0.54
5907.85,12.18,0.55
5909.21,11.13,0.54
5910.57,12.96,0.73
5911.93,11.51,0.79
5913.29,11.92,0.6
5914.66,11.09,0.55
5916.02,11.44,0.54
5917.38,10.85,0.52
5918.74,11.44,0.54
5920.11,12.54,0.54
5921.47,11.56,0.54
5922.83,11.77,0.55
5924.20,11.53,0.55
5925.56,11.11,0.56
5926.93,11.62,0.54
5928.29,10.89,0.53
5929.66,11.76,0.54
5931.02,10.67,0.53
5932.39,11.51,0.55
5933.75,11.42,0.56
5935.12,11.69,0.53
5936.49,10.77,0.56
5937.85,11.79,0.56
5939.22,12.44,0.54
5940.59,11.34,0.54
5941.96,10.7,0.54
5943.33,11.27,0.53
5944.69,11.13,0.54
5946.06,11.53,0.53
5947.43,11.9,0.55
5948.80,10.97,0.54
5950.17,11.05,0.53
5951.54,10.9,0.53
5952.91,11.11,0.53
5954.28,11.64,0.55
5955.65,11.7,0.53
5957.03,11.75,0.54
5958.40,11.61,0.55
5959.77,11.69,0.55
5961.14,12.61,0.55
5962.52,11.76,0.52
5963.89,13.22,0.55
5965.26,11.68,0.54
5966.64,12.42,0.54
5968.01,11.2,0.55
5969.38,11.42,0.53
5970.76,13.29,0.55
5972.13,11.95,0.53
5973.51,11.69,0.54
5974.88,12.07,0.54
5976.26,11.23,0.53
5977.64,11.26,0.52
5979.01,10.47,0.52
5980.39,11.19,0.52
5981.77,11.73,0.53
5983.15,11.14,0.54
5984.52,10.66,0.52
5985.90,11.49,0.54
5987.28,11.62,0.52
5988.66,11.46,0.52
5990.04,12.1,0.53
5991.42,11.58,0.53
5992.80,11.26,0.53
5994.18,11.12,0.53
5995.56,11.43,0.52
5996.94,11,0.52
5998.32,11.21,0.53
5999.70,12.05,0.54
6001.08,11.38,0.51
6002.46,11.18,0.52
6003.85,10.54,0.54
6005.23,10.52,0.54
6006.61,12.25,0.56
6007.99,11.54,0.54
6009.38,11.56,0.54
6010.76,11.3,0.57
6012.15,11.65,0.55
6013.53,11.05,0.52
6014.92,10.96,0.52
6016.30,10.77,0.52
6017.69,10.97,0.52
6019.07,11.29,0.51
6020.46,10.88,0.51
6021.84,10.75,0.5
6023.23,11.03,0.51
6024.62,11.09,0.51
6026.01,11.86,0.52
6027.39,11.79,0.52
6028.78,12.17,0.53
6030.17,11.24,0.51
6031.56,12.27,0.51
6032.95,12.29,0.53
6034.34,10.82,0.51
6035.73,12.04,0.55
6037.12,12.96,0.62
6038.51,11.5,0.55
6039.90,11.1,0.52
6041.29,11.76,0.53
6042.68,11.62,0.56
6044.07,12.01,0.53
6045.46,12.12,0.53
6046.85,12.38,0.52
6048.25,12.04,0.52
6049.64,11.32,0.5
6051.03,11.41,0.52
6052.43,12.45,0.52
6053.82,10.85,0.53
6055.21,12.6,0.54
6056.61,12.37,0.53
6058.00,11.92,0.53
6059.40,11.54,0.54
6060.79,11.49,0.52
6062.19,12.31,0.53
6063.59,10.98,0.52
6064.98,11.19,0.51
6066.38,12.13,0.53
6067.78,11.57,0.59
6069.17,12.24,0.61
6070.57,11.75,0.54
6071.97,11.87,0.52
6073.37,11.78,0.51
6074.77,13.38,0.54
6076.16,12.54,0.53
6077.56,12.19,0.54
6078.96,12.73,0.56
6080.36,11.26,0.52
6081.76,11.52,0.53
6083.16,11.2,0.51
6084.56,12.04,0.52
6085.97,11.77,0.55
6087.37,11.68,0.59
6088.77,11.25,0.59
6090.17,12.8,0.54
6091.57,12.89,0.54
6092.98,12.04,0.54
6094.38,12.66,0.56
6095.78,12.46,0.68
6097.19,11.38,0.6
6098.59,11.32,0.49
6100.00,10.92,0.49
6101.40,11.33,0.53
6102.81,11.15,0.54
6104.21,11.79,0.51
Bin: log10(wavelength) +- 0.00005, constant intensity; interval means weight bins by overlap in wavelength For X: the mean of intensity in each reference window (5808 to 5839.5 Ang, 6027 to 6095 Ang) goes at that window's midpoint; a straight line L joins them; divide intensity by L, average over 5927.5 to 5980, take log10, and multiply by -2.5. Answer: 0.04 mag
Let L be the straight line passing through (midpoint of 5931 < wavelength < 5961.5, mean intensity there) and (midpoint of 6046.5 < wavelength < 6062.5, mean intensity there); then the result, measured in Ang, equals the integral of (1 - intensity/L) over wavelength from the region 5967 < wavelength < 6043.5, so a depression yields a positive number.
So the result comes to 1.4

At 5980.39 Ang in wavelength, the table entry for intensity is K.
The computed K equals 11.19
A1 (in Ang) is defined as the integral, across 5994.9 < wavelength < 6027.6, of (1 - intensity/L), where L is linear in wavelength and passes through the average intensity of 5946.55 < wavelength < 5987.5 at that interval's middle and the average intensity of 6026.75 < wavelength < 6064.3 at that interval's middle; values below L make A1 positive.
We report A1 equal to 1.36 Ang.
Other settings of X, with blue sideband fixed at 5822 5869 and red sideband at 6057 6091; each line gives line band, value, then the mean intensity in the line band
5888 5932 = 0.11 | 10.8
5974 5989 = 0.06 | 11.3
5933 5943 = 0.04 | 11.4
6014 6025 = 0.09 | 11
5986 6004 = 0.05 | 11.4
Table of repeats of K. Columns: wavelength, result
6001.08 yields 11.38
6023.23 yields 11.03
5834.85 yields 11.8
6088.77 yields 11.25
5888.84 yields 8.392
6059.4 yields 11.54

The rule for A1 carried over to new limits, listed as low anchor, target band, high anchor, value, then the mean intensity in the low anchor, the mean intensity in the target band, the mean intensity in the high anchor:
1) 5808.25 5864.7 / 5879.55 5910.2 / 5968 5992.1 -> 3.98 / 12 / 10.3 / 11.5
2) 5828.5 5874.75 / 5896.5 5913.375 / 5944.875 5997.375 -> 0.80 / 11.8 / 11.2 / 11.6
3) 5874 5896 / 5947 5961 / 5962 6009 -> -0.43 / 10.2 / 11.5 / 11.5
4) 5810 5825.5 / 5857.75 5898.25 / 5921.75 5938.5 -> 3.81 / 12.1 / 10.6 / 11.4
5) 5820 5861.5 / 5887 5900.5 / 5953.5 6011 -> 2.99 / 12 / 9.24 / 11.6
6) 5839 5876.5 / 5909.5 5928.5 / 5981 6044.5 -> 0.02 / 11.7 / 11.6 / 11.4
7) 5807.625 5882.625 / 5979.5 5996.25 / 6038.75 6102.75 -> 0.68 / 11.9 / 11.4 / 11.9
